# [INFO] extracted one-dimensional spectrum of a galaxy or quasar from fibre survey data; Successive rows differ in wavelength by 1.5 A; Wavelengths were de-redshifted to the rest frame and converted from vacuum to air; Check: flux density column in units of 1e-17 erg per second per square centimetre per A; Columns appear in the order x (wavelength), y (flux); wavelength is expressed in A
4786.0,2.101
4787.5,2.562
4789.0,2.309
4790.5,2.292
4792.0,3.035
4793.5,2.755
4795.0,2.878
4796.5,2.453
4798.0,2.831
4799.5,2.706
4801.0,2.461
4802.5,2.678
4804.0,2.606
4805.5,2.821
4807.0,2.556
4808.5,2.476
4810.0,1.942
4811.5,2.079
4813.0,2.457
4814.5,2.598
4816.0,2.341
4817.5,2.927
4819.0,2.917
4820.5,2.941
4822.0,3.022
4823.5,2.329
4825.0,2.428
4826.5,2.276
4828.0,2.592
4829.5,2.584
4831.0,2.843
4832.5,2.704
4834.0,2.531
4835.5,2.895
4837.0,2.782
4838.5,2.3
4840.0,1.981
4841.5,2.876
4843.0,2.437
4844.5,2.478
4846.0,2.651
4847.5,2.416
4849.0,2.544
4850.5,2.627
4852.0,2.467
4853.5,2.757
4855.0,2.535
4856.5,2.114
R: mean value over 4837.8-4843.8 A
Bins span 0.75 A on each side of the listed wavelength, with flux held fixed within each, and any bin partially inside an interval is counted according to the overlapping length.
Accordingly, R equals 2.4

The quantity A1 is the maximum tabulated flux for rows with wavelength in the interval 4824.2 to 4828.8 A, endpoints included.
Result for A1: 2.592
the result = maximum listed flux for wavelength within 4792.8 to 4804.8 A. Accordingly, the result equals 2.878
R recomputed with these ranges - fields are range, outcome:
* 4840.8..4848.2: 2.57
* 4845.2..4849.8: 2.54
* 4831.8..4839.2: 2.64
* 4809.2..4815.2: 2.27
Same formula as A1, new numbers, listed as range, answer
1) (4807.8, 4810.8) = 2.476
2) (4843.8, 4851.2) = 2.651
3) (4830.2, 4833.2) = 2.843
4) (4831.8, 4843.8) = 2.895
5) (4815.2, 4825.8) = 3.022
